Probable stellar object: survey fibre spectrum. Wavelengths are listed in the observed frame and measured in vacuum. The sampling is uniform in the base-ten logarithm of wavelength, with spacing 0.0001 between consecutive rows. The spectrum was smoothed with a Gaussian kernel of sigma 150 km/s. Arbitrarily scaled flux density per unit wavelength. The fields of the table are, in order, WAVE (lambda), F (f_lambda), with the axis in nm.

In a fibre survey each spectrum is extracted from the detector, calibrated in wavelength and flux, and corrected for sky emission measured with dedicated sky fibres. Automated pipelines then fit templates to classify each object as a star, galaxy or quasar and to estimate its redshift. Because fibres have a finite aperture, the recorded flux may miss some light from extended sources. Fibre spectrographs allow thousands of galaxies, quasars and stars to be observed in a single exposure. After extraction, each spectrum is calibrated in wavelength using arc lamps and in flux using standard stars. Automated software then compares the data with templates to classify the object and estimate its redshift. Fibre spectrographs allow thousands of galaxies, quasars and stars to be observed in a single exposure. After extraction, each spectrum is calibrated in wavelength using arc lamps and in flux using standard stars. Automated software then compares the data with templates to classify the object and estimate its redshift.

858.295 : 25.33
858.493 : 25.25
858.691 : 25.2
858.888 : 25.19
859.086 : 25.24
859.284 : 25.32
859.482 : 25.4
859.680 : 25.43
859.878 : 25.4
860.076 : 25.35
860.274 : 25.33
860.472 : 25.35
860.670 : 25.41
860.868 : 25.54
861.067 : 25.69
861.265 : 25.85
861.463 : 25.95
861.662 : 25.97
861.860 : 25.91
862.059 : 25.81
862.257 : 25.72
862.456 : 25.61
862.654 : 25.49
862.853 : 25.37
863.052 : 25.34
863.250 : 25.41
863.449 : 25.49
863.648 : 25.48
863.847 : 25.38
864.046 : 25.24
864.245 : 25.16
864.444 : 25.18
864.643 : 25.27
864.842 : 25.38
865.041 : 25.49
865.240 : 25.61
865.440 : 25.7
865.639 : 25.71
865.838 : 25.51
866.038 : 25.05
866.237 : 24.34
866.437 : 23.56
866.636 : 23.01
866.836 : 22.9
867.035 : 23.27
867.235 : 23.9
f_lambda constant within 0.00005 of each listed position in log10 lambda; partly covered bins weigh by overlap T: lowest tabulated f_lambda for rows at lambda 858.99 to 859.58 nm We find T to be 25.24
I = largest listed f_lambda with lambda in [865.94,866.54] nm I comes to 25.05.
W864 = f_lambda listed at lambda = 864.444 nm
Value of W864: 25.18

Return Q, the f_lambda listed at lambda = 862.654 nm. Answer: 25.49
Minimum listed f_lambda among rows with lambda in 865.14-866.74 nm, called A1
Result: 23.01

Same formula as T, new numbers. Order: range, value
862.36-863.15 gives 25.34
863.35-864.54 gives 25.16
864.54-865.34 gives 25.27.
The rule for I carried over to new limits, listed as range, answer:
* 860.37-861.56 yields 25.95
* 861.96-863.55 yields 25.81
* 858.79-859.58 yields 25.4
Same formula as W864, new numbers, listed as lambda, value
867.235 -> 23.9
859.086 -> 25.24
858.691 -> 25.2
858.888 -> 25.19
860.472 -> 25.35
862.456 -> 25.61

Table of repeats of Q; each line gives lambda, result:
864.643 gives 25.27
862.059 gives 25.81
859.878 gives 25.4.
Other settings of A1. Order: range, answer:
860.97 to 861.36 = 25.69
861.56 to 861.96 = 25.91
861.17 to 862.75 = 25.49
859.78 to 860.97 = 25.33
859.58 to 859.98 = 25.4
